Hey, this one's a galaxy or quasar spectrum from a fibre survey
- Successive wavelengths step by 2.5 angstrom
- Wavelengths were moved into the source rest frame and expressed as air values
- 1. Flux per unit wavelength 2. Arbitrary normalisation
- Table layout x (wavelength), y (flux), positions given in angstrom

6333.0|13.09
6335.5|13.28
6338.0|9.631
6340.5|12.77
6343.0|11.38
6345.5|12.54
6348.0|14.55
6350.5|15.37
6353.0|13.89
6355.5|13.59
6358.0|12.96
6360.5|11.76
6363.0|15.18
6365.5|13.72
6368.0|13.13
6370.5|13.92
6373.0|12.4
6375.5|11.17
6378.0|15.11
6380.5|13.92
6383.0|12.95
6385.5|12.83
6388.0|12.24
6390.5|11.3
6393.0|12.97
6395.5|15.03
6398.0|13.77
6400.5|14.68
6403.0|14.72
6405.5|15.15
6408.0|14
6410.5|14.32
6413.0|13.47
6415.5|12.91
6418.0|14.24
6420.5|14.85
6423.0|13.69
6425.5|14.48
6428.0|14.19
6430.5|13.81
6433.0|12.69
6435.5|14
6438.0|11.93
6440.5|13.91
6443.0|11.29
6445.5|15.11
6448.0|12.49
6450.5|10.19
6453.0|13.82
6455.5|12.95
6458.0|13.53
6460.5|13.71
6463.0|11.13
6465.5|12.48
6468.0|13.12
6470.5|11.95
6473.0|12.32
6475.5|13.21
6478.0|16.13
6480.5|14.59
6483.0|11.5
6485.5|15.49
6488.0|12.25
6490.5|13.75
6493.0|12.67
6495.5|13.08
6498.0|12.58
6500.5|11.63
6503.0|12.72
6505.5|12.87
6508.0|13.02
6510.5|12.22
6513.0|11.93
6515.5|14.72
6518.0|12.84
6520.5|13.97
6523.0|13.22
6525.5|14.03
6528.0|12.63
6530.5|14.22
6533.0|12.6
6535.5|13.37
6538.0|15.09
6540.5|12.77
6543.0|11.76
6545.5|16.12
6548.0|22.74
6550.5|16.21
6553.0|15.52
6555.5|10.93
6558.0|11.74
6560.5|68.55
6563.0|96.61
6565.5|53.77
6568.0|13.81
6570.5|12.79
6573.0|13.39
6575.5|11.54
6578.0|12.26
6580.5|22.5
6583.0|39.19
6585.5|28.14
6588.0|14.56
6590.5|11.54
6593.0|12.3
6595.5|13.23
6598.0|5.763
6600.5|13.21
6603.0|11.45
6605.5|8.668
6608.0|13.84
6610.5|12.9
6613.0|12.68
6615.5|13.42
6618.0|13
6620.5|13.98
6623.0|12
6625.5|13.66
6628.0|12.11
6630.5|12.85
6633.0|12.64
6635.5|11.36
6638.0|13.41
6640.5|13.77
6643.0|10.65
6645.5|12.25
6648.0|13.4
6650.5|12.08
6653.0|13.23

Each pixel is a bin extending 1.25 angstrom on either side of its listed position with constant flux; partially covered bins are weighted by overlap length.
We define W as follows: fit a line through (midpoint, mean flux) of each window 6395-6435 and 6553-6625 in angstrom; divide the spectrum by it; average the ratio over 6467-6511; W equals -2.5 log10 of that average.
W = 0.27 mag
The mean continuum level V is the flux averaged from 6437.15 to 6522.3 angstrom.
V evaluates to 13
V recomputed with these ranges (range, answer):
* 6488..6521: 12.9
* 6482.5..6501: 13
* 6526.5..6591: 22.6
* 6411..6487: 13.3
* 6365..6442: 13.6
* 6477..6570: 18.4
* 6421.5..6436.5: 13.8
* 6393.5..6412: 14.4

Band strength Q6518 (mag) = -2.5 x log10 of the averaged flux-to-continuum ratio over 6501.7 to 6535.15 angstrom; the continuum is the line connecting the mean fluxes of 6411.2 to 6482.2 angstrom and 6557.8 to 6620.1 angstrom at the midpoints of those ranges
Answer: 0.31 mag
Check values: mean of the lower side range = 13.3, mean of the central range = 13.2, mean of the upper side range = 21.7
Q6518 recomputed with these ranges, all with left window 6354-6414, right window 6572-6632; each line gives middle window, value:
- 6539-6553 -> -0.117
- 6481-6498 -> 0.068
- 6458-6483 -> 0.064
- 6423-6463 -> 0.050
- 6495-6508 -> 0.119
